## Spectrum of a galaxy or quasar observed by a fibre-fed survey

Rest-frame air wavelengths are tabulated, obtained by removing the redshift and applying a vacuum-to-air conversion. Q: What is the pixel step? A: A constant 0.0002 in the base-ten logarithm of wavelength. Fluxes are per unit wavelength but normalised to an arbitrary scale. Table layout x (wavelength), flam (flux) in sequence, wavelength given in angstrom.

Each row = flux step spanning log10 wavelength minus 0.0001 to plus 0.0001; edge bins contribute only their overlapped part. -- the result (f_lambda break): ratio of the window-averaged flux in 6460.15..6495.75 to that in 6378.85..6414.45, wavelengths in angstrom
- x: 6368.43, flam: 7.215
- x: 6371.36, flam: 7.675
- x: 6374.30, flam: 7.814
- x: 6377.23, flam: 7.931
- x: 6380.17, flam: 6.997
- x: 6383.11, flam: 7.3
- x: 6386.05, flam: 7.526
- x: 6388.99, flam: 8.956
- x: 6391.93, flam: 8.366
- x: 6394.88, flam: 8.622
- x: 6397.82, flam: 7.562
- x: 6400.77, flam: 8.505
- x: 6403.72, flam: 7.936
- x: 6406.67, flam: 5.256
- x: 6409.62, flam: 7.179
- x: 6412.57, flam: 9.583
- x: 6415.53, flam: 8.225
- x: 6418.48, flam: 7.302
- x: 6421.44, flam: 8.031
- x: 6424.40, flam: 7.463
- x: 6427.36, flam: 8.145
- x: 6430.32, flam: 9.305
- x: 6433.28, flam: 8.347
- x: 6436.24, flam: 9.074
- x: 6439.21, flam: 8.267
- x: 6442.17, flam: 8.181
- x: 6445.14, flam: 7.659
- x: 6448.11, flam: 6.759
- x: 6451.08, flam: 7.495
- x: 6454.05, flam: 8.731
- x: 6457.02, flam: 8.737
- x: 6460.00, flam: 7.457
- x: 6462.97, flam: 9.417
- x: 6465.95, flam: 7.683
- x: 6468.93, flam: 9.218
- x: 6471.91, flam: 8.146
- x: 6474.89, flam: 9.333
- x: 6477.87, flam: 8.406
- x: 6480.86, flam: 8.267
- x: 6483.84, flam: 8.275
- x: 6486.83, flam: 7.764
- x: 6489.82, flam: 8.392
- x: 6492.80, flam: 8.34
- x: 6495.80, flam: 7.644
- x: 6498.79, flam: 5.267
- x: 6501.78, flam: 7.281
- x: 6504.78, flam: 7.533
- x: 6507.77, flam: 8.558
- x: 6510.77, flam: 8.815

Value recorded 1.07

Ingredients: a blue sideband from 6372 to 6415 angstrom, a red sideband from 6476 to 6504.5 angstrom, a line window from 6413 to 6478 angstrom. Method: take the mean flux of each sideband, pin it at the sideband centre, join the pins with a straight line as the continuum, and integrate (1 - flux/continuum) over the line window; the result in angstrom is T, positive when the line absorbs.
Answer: -4.0 angstrom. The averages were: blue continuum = 7.83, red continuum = 7.75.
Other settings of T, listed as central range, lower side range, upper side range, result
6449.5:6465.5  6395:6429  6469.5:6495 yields -0.3 angstrom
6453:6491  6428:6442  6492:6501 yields -3.9 angstrom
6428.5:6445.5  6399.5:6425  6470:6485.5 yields -1.1 angstrom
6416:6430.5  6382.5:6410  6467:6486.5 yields 0.1 angstrom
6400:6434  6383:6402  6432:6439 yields 2.1 angstrom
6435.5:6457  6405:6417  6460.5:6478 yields 0.5 angstrom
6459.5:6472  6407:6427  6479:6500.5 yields -1.2 angstrom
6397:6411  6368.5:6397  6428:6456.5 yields 1.3 angstrom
